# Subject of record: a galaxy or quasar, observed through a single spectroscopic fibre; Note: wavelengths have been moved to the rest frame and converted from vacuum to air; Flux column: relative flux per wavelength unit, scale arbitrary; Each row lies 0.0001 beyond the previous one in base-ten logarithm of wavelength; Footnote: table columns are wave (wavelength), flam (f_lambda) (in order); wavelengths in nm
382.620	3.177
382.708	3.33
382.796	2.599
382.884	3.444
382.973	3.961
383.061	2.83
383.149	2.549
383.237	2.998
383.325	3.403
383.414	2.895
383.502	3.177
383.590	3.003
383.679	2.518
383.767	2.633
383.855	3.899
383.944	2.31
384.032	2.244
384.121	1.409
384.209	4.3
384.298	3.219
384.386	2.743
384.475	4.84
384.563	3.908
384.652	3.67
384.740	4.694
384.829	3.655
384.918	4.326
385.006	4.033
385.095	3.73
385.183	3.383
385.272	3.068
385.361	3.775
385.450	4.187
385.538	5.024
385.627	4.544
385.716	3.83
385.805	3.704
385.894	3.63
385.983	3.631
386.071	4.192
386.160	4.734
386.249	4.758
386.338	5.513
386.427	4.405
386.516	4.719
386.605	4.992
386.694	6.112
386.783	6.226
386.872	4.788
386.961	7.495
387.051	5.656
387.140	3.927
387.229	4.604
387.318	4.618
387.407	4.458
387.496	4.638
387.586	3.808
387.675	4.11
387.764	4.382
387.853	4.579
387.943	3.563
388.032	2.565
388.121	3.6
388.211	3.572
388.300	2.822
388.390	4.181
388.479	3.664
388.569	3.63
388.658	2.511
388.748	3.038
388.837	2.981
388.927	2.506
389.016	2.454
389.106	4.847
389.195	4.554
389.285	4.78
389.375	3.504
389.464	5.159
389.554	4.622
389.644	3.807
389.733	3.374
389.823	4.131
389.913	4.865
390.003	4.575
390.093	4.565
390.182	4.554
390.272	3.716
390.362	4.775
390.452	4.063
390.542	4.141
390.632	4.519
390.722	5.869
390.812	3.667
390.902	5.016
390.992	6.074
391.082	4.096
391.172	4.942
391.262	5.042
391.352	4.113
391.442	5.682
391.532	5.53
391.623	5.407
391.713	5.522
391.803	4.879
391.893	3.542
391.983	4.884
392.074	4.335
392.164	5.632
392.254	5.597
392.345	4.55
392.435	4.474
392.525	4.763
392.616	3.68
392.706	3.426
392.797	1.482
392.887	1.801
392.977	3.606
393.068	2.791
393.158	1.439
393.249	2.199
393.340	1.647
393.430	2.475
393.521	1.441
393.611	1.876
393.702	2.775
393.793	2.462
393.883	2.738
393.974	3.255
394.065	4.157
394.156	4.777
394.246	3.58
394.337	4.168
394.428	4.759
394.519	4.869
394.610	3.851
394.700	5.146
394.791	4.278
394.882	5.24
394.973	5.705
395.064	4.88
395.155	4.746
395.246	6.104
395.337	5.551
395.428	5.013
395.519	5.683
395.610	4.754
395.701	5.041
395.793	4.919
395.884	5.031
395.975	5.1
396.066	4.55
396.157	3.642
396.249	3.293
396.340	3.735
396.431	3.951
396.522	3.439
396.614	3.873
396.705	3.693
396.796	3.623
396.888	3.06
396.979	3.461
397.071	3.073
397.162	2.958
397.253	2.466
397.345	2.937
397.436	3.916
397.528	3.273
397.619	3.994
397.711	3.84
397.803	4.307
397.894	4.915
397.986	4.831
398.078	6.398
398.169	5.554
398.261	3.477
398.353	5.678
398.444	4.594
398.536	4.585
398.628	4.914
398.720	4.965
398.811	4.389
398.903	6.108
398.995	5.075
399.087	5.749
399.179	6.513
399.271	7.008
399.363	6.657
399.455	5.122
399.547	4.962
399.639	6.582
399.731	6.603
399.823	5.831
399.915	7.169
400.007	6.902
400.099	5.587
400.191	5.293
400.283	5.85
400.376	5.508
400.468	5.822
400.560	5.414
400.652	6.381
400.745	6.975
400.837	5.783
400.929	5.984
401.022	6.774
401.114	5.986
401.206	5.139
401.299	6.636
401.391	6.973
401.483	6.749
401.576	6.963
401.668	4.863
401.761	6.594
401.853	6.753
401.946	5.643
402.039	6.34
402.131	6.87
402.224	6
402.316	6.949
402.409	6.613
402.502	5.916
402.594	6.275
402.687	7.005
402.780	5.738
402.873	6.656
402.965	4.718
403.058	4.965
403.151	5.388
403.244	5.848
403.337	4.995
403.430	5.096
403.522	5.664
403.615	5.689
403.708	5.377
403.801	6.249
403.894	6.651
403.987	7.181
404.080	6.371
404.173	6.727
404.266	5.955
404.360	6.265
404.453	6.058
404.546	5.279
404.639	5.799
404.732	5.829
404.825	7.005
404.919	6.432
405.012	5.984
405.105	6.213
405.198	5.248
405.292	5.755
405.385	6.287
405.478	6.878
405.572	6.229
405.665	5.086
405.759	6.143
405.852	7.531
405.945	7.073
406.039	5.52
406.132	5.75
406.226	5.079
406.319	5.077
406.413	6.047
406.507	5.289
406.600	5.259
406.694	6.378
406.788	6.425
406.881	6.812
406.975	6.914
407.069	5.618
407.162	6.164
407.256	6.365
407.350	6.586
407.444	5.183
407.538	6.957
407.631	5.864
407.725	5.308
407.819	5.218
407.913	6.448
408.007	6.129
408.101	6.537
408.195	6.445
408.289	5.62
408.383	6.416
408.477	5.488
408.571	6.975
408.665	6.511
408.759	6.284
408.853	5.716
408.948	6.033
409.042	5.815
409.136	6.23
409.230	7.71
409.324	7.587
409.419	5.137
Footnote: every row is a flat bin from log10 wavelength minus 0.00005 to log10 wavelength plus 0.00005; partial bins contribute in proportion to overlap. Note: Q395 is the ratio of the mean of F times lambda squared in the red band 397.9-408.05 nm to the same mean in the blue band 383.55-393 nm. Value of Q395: 1.55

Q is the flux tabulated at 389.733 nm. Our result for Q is 3.374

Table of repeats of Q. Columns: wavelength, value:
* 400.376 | 5.508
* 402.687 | 7.005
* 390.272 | 3.716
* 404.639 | 5.799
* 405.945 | 7.073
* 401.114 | 5.986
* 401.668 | 4.863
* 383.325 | 3.403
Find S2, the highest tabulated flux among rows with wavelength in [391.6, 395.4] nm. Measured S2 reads 6.104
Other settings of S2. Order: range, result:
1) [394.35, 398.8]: 6.398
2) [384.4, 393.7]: 7.495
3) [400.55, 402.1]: 6.975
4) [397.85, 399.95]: 7.169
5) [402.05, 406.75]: 7.531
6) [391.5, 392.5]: 5.632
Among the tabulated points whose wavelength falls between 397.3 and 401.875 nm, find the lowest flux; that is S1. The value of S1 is 2.937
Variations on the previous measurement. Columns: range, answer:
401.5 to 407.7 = 4.718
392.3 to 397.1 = 1.439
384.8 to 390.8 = 2.454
